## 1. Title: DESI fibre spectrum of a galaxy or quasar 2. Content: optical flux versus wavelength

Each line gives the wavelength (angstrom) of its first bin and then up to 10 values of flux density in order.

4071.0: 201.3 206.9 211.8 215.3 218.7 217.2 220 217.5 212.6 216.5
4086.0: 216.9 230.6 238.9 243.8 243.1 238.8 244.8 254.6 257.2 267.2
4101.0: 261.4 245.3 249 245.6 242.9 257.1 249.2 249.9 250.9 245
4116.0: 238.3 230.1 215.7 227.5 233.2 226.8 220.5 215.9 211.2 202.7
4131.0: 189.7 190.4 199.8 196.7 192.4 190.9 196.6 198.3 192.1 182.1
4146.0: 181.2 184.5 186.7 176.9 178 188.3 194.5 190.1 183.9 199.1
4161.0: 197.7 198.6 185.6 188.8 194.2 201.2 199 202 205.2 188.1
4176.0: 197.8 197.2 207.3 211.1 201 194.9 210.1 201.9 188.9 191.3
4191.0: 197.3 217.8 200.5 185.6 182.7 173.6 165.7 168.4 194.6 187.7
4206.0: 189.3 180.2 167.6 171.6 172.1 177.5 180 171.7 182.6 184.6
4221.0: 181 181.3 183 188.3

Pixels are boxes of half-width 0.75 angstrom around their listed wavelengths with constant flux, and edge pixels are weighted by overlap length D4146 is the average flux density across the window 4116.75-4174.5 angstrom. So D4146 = 198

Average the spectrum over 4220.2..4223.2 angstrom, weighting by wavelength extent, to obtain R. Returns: 181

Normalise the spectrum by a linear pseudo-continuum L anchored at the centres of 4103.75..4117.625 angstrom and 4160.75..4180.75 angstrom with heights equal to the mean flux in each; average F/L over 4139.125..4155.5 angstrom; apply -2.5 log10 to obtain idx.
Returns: 0.16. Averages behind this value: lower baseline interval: 246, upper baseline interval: 198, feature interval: 187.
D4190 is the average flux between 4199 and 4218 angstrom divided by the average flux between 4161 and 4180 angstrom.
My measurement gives 0.90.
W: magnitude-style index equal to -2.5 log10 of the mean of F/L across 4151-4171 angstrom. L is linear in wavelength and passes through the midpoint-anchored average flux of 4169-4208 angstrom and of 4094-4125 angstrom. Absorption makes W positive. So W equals 0.103 mag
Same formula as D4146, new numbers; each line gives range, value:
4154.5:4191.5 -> 197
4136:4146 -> 191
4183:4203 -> 191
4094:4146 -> 225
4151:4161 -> 189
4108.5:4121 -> 240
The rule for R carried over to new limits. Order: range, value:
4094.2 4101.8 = 257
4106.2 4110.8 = 250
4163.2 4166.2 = 187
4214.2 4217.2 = 176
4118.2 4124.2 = 226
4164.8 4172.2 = 197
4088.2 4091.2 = 241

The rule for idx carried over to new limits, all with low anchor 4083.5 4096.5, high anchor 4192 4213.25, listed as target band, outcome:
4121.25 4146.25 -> 0.068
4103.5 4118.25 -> -0.095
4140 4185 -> 0.038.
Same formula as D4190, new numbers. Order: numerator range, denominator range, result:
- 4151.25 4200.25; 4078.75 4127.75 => 0.82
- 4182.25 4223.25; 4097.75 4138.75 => 0.81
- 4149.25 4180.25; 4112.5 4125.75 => 0.84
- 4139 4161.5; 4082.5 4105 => 0.78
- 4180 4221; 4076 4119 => 0.78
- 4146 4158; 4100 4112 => 0.74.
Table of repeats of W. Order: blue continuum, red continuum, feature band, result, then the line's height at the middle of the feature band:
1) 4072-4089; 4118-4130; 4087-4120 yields -0.12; 219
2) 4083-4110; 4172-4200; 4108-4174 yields 0.08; 220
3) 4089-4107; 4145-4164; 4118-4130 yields 0.01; 221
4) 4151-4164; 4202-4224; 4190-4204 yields -0.02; 183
